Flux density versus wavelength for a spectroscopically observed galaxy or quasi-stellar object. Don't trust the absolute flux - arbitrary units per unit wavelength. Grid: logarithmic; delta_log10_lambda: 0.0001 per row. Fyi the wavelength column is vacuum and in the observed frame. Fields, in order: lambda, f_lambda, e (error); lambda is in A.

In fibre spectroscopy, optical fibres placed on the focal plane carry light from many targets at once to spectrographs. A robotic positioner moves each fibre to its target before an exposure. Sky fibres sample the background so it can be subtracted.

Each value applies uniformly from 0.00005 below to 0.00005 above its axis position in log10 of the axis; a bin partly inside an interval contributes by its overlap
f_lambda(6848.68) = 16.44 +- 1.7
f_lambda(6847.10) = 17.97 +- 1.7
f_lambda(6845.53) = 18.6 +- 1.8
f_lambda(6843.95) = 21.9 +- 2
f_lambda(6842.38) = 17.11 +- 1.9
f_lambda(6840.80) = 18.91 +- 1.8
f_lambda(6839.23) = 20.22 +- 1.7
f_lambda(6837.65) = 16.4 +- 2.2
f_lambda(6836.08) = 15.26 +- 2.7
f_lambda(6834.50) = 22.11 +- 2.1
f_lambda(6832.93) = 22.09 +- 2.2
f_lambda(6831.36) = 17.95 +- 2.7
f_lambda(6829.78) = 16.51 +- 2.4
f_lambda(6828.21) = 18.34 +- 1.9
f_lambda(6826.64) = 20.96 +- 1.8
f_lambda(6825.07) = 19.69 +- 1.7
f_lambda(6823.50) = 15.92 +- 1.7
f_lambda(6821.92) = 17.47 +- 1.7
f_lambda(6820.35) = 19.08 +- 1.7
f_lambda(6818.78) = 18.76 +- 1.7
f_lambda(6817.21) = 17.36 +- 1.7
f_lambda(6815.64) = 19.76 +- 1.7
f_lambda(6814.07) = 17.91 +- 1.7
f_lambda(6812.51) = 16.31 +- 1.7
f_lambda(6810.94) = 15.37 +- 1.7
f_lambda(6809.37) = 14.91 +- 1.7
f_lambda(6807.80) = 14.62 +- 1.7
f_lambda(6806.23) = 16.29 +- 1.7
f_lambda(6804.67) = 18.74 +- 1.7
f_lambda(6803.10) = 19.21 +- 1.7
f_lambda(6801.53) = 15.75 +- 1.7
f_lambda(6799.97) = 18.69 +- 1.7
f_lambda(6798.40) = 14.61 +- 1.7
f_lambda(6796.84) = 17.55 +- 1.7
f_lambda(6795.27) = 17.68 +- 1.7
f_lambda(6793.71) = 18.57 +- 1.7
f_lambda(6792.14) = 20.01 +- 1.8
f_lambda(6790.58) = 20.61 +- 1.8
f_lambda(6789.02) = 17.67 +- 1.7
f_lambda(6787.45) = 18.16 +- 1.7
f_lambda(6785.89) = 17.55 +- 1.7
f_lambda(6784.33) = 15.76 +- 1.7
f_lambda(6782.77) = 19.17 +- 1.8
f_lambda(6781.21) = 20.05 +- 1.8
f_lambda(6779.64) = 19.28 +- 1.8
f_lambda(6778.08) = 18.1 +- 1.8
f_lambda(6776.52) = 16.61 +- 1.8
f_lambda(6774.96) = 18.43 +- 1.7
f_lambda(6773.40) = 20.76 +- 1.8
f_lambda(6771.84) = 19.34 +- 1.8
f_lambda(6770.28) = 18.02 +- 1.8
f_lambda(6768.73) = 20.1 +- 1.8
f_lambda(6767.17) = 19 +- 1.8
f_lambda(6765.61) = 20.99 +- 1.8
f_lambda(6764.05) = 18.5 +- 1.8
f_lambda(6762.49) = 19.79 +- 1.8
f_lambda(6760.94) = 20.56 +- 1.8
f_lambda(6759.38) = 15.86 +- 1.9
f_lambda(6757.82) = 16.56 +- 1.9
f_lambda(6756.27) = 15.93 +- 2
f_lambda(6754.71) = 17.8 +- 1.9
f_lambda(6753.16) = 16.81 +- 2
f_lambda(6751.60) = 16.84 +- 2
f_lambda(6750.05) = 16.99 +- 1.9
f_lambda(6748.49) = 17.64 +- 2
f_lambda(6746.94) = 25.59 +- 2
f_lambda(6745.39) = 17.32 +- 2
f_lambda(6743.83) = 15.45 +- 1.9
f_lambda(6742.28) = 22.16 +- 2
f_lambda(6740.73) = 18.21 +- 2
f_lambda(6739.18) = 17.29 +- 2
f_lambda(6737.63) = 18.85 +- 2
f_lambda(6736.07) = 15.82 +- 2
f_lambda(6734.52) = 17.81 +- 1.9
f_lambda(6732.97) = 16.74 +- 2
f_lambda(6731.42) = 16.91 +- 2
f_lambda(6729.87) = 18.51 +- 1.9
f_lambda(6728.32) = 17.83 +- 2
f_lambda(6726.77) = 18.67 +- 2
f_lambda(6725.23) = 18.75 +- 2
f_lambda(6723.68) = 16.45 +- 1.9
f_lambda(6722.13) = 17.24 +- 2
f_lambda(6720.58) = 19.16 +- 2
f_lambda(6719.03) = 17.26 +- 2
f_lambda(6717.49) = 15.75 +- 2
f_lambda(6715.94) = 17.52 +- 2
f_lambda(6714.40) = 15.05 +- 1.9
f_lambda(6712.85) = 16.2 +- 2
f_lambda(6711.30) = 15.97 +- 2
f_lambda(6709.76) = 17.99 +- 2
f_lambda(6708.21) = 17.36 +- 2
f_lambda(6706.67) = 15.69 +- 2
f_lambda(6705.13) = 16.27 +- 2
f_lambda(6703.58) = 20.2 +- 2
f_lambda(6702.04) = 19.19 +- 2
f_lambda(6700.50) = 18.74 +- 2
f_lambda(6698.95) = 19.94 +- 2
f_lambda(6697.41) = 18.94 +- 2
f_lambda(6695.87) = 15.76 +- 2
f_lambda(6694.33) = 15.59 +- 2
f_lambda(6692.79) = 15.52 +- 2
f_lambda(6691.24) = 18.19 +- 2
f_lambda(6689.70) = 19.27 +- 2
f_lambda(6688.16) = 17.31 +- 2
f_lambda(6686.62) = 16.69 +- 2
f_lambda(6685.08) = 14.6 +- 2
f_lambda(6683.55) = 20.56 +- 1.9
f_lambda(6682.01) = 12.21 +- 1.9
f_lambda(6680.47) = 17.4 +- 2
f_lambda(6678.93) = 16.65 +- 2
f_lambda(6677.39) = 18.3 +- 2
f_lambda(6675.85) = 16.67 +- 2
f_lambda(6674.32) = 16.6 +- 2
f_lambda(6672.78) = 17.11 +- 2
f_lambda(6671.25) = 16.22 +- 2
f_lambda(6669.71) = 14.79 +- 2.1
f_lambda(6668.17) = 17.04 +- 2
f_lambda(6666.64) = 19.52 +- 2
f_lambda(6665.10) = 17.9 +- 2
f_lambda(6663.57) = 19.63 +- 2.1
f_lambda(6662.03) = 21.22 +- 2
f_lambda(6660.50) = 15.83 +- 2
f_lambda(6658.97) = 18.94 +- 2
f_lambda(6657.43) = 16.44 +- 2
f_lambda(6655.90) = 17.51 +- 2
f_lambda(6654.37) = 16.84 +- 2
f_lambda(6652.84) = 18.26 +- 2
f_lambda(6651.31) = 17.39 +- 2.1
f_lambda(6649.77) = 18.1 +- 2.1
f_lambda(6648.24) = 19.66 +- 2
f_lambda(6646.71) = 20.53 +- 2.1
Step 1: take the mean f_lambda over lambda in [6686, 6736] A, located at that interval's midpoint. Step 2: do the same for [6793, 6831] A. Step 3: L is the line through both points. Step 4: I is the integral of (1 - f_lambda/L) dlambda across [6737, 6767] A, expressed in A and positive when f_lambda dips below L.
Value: -1.59 A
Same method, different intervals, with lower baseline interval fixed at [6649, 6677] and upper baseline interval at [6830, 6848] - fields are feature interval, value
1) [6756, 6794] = -0.5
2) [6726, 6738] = 0.3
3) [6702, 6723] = 0.9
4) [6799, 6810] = 1.0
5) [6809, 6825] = 1.1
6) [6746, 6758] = 0.1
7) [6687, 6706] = -0.1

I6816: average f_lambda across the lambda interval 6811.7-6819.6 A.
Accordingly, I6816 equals 18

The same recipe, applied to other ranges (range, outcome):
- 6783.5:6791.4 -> 18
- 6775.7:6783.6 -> 18.6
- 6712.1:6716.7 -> 16.3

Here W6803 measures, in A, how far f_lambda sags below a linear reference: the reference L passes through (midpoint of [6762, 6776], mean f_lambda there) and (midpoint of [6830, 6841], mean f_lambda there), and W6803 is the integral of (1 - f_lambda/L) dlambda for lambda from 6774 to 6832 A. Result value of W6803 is 3.9 A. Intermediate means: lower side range 19.4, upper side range 18.9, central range 17.8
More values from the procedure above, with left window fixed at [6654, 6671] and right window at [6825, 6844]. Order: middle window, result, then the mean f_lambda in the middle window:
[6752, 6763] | 0.5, 17.5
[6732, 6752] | 0.1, 18.2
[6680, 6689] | 0.7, 16.5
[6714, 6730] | 0.6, 17.5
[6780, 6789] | 0.2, 18.1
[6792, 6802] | 0.6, 17.4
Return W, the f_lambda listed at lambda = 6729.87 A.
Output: 18.51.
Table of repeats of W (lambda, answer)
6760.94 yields 20.56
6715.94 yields 17.52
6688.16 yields 17.31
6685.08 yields 14.6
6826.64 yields 20.96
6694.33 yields 15.59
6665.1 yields 17.9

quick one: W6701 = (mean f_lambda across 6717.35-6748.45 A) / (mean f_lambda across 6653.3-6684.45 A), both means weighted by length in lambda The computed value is 1.04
